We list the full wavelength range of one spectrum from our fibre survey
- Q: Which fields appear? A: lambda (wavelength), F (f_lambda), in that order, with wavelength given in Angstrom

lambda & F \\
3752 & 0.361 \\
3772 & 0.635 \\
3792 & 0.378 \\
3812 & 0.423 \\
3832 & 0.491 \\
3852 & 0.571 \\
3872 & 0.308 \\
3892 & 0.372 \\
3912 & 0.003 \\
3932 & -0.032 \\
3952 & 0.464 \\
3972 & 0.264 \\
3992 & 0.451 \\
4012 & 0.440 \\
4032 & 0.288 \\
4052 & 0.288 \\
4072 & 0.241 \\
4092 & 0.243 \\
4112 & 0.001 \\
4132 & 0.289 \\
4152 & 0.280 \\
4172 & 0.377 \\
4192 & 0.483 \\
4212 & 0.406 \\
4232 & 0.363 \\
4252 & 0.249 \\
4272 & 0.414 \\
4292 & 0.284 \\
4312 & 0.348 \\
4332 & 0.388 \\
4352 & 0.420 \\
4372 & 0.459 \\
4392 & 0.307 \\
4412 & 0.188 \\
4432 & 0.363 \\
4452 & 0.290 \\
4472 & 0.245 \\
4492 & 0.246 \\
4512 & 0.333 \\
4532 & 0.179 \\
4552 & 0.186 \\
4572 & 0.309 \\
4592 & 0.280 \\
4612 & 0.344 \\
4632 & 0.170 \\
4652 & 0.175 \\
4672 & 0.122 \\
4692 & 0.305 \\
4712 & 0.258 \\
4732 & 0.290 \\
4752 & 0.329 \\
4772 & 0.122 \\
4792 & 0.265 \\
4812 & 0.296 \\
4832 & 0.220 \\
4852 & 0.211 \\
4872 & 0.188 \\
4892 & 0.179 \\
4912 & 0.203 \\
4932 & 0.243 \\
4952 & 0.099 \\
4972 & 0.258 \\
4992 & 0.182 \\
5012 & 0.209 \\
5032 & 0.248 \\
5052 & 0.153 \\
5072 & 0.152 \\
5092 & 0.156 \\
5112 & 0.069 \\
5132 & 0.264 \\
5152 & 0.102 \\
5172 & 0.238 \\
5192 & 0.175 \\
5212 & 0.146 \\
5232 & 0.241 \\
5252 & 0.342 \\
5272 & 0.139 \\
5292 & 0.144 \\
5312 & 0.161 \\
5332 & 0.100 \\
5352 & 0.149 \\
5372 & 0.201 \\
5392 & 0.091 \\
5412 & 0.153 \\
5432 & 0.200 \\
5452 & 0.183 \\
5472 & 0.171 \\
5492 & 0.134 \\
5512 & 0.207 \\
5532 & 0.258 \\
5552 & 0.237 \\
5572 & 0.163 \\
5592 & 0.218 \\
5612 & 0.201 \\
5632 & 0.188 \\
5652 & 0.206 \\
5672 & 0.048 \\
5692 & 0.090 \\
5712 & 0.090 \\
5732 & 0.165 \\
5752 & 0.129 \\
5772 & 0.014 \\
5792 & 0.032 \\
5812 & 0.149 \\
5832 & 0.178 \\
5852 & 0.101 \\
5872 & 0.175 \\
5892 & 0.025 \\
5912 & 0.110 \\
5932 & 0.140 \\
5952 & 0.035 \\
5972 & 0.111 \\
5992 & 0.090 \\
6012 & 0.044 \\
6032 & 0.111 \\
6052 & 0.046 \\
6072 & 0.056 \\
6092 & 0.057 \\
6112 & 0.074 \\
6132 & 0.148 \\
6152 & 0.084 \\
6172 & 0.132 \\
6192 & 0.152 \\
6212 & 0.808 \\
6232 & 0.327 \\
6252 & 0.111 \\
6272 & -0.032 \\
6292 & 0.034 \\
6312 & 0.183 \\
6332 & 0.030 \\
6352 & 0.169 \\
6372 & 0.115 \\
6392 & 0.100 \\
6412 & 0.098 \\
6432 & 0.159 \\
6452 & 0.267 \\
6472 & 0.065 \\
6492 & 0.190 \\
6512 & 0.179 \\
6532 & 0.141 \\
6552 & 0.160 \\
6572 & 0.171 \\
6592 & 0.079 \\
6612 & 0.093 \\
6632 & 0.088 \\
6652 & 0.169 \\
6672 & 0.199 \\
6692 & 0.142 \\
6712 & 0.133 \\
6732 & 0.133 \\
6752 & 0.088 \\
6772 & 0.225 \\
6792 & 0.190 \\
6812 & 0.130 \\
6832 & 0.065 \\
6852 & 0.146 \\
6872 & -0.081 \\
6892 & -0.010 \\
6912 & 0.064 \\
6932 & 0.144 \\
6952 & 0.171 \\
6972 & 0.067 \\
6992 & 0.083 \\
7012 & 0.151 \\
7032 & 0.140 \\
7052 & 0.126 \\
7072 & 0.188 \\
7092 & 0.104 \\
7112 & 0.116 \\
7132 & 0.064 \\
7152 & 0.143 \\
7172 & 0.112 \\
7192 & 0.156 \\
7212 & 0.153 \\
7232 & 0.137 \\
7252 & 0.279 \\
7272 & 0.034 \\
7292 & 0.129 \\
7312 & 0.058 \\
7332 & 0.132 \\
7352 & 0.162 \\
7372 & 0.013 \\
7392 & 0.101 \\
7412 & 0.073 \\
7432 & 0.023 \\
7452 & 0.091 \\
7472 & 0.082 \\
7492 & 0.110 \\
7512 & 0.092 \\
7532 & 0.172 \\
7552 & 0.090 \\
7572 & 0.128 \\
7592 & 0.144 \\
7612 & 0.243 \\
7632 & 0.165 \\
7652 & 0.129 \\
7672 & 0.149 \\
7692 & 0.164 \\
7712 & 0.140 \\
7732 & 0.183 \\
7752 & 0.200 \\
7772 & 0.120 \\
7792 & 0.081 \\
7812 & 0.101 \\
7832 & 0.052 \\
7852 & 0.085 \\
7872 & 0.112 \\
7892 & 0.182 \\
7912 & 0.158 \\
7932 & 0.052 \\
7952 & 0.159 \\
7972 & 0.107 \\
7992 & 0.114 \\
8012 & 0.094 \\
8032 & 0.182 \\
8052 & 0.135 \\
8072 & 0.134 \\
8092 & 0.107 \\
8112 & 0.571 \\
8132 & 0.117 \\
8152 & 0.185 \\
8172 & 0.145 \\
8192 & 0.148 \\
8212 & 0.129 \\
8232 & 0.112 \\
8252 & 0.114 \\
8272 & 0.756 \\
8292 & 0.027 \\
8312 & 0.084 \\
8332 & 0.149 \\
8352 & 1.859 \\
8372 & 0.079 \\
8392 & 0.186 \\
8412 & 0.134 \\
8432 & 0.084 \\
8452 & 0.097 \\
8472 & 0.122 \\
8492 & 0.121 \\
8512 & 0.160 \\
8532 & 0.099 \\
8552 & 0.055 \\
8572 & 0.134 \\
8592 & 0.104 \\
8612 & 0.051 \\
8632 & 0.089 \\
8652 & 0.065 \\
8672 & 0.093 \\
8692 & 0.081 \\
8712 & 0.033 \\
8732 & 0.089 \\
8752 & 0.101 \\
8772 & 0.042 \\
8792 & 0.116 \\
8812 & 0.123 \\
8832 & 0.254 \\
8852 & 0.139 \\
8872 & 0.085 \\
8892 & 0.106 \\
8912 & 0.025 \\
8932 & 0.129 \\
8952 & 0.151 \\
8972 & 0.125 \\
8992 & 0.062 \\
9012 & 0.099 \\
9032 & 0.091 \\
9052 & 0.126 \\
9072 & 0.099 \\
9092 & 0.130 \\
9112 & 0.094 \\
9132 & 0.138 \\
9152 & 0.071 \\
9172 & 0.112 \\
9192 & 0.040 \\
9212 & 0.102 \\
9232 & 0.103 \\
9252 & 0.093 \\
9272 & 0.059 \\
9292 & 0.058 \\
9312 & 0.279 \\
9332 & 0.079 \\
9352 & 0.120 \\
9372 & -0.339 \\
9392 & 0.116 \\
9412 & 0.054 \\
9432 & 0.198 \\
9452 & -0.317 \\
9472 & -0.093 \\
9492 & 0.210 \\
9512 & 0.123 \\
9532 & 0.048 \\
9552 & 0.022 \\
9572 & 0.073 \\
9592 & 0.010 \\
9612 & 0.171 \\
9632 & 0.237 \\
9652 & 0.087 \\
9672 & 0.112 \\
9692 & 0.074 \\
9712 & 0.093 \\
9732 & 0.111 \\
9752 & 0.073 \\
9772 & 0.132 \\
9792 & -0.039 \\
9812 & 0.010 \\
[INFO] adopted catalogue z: 0.668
